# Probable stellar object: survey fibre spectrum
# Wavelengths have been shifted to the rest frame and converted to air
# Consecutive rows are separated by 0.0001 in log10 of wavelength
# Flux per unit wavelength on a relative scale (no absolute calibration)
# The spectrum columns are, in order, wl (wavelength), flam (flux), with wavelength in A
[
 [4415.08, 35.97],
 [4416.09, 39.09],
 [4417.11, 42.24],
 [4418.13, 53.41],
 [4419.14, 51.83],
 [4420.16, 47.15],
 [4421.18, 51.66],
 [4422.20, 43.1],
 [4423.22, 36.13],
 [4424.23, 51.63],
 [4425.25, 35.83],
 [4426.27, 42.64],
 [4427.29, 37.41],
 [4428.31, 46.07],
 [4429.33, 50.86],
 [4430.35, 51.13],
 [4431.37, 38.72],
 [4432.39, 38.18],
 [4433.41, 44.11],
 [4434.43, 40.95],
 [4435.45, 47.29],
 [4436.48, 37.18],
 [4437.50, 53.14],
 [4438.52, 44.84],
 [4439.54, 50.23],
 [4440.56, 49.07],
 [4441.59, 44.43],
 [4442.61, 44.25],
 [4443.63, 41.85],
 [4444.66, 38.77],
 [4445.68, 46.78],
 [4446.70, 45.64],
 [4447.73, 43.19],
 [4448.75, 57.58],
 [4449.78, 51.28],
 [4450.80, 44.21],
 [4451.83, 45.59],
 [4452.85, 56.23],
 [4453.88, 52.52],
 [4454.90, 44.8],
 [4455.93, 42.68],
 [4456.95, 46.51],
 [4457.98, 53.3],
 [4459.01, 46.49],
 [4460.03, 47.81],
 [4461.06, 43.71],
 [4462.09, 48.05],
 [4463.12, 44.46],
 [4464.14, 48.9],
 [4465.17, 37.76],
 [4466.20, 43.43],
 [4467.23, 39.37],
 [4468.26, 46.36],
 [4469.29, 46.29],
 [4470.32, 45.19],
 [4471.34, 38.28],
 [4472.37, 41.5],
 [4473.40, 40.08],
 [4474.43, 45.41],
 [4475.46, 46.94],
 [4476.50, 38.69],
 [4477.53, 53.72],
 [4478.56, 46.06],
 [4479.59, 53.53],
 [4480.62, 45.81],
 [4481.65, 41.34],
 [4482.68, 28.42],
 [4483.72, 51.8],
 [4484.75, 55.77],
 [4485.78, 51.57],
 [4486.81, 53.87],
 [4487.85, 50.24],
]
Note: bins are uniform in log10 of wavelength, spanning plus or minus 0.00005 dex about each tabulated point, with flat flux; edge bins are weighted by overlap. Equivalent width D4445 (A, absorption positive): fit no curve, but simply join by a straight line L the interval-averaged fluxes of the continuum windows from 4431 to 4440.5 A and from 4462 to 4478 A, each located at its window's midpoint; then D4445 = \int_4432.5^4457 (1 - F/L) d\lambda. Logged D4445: -1.2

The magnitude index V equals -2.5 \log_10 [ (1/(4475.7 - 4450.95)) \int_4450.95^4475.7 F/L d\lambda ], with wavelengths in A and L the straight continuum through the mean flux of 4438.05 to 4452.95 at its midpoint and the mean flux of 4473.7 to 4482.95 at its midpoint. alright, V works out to 0.00 mag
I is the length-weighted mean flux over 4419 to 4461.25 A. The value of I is 45.8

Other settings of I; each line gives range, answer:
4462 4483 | 43.9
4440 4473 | 45.8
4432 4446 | 44.4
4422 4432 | 43.3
